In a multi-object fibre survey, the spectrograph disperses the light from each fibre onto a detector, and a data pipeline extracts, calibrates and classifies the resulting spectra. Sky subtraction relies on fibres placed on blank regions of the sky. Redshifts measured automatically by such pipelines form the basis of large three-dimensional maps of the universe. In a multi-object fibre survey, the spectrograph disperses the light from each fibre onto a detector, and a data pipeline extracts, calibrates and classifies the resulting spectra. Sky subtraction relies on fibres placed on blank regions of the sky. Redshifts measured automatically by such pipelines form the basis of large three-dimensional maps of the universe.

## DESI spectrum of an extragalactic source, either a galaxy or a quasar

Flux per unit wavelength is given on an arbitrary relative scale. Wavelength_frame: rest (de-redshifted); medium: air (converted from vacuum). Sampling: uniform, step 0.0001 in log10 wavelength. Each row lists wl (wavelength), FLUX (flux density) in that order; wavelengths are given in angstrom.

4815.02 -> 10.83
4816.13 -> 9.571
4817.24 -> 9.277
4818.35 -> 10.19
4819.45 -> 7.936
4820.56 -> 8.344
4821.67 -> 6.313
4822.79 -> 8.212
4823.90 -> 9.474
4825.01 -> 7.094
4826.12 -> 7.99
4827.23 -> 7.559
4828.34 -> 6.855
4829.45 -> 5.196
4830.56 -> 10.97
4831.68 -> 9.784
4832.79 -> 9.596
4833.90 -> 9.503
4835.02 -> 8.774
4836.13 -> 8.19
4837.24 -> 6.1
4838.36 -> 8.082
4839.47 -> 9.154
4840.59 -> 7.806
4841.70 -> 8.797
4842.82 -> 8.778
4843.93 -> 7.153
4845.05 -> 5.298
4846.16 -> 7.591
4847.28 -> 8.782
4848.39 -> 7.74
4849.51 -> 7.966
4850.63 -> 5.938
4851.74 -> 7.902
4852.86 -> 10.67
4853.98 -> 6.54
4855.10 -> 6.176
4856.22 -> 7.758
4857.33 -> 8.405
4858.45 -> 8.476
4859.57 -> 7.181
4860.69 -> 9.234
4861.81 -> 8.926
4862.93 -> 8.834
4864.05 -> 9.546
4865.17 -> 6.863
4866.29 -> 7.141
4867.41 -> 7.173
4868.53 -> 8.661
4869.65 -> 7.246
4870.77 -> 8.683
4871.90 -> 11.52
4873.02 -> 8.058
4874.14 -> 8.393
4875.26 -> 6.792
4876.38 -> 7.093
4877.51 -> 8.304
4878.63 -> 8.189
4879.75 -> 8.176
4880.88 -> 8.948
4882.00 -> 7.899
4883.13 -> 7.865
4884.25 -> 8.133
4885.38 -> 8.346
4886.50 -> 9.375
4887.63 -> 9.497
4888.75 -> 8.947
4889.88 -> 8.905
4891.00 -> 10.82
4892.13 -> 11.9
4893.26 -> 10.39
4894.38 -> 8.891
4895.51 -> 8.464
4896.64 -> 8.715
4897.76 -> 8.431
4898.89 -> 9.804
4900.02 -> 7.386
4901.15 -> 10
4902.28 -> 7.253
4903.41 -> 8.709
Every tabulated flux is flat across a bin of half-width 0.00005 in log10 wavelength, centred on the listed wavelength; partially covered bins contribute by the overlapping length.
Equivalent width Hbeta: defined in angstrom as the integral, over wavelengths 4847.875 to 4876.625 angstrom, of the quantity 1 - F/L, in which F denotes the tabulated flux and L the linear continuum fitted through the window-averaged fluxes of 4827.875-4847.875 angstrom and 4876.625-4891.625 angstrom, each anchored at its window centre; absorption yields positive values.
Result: 1.3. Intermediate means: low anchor 8.14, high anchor 8.7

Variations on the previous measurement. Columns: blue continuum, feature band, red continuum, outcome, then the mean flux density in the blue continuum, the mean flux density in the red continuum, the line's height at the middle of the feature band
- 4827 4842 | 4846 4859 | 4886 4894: 1.5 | 8.32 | 9.96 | 8.85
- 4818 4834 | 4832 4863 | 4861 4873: 1.2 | 8.28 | 8.46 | 8.37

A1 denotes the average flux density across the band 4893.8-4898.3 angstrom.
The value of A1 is 8.65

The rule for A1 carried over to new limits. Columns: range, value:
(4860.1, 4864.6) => 9.12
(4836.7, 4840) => 7.77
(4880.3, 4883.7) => 8.23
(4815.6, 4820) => 9.26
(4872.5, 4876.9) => 7.6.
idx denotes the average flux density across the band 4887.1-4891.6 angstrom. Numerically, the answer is 9.57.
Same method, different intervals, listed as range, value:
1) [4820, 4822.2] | 7.34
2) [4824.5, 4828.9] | 7.38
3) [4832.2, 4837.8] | 8.45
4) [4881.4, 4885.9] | 8.06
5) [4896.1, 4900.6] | 8.59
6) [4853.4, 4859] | 7.48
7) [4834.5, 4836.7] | 8.49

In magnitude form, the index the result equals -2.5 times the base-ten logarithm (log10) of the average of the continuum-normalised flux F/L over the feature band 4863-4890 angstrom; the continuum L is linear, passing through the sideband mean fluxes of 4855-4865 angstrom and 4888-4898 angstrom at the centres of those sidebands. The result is 0.08 mag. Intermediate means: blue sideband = 8.33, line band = 8.32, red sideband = 9.54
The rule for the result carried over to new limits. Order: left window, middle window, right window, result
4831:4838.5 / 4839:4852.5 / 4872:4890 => 0.11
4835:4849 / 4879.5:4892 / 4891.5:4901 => 0.01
